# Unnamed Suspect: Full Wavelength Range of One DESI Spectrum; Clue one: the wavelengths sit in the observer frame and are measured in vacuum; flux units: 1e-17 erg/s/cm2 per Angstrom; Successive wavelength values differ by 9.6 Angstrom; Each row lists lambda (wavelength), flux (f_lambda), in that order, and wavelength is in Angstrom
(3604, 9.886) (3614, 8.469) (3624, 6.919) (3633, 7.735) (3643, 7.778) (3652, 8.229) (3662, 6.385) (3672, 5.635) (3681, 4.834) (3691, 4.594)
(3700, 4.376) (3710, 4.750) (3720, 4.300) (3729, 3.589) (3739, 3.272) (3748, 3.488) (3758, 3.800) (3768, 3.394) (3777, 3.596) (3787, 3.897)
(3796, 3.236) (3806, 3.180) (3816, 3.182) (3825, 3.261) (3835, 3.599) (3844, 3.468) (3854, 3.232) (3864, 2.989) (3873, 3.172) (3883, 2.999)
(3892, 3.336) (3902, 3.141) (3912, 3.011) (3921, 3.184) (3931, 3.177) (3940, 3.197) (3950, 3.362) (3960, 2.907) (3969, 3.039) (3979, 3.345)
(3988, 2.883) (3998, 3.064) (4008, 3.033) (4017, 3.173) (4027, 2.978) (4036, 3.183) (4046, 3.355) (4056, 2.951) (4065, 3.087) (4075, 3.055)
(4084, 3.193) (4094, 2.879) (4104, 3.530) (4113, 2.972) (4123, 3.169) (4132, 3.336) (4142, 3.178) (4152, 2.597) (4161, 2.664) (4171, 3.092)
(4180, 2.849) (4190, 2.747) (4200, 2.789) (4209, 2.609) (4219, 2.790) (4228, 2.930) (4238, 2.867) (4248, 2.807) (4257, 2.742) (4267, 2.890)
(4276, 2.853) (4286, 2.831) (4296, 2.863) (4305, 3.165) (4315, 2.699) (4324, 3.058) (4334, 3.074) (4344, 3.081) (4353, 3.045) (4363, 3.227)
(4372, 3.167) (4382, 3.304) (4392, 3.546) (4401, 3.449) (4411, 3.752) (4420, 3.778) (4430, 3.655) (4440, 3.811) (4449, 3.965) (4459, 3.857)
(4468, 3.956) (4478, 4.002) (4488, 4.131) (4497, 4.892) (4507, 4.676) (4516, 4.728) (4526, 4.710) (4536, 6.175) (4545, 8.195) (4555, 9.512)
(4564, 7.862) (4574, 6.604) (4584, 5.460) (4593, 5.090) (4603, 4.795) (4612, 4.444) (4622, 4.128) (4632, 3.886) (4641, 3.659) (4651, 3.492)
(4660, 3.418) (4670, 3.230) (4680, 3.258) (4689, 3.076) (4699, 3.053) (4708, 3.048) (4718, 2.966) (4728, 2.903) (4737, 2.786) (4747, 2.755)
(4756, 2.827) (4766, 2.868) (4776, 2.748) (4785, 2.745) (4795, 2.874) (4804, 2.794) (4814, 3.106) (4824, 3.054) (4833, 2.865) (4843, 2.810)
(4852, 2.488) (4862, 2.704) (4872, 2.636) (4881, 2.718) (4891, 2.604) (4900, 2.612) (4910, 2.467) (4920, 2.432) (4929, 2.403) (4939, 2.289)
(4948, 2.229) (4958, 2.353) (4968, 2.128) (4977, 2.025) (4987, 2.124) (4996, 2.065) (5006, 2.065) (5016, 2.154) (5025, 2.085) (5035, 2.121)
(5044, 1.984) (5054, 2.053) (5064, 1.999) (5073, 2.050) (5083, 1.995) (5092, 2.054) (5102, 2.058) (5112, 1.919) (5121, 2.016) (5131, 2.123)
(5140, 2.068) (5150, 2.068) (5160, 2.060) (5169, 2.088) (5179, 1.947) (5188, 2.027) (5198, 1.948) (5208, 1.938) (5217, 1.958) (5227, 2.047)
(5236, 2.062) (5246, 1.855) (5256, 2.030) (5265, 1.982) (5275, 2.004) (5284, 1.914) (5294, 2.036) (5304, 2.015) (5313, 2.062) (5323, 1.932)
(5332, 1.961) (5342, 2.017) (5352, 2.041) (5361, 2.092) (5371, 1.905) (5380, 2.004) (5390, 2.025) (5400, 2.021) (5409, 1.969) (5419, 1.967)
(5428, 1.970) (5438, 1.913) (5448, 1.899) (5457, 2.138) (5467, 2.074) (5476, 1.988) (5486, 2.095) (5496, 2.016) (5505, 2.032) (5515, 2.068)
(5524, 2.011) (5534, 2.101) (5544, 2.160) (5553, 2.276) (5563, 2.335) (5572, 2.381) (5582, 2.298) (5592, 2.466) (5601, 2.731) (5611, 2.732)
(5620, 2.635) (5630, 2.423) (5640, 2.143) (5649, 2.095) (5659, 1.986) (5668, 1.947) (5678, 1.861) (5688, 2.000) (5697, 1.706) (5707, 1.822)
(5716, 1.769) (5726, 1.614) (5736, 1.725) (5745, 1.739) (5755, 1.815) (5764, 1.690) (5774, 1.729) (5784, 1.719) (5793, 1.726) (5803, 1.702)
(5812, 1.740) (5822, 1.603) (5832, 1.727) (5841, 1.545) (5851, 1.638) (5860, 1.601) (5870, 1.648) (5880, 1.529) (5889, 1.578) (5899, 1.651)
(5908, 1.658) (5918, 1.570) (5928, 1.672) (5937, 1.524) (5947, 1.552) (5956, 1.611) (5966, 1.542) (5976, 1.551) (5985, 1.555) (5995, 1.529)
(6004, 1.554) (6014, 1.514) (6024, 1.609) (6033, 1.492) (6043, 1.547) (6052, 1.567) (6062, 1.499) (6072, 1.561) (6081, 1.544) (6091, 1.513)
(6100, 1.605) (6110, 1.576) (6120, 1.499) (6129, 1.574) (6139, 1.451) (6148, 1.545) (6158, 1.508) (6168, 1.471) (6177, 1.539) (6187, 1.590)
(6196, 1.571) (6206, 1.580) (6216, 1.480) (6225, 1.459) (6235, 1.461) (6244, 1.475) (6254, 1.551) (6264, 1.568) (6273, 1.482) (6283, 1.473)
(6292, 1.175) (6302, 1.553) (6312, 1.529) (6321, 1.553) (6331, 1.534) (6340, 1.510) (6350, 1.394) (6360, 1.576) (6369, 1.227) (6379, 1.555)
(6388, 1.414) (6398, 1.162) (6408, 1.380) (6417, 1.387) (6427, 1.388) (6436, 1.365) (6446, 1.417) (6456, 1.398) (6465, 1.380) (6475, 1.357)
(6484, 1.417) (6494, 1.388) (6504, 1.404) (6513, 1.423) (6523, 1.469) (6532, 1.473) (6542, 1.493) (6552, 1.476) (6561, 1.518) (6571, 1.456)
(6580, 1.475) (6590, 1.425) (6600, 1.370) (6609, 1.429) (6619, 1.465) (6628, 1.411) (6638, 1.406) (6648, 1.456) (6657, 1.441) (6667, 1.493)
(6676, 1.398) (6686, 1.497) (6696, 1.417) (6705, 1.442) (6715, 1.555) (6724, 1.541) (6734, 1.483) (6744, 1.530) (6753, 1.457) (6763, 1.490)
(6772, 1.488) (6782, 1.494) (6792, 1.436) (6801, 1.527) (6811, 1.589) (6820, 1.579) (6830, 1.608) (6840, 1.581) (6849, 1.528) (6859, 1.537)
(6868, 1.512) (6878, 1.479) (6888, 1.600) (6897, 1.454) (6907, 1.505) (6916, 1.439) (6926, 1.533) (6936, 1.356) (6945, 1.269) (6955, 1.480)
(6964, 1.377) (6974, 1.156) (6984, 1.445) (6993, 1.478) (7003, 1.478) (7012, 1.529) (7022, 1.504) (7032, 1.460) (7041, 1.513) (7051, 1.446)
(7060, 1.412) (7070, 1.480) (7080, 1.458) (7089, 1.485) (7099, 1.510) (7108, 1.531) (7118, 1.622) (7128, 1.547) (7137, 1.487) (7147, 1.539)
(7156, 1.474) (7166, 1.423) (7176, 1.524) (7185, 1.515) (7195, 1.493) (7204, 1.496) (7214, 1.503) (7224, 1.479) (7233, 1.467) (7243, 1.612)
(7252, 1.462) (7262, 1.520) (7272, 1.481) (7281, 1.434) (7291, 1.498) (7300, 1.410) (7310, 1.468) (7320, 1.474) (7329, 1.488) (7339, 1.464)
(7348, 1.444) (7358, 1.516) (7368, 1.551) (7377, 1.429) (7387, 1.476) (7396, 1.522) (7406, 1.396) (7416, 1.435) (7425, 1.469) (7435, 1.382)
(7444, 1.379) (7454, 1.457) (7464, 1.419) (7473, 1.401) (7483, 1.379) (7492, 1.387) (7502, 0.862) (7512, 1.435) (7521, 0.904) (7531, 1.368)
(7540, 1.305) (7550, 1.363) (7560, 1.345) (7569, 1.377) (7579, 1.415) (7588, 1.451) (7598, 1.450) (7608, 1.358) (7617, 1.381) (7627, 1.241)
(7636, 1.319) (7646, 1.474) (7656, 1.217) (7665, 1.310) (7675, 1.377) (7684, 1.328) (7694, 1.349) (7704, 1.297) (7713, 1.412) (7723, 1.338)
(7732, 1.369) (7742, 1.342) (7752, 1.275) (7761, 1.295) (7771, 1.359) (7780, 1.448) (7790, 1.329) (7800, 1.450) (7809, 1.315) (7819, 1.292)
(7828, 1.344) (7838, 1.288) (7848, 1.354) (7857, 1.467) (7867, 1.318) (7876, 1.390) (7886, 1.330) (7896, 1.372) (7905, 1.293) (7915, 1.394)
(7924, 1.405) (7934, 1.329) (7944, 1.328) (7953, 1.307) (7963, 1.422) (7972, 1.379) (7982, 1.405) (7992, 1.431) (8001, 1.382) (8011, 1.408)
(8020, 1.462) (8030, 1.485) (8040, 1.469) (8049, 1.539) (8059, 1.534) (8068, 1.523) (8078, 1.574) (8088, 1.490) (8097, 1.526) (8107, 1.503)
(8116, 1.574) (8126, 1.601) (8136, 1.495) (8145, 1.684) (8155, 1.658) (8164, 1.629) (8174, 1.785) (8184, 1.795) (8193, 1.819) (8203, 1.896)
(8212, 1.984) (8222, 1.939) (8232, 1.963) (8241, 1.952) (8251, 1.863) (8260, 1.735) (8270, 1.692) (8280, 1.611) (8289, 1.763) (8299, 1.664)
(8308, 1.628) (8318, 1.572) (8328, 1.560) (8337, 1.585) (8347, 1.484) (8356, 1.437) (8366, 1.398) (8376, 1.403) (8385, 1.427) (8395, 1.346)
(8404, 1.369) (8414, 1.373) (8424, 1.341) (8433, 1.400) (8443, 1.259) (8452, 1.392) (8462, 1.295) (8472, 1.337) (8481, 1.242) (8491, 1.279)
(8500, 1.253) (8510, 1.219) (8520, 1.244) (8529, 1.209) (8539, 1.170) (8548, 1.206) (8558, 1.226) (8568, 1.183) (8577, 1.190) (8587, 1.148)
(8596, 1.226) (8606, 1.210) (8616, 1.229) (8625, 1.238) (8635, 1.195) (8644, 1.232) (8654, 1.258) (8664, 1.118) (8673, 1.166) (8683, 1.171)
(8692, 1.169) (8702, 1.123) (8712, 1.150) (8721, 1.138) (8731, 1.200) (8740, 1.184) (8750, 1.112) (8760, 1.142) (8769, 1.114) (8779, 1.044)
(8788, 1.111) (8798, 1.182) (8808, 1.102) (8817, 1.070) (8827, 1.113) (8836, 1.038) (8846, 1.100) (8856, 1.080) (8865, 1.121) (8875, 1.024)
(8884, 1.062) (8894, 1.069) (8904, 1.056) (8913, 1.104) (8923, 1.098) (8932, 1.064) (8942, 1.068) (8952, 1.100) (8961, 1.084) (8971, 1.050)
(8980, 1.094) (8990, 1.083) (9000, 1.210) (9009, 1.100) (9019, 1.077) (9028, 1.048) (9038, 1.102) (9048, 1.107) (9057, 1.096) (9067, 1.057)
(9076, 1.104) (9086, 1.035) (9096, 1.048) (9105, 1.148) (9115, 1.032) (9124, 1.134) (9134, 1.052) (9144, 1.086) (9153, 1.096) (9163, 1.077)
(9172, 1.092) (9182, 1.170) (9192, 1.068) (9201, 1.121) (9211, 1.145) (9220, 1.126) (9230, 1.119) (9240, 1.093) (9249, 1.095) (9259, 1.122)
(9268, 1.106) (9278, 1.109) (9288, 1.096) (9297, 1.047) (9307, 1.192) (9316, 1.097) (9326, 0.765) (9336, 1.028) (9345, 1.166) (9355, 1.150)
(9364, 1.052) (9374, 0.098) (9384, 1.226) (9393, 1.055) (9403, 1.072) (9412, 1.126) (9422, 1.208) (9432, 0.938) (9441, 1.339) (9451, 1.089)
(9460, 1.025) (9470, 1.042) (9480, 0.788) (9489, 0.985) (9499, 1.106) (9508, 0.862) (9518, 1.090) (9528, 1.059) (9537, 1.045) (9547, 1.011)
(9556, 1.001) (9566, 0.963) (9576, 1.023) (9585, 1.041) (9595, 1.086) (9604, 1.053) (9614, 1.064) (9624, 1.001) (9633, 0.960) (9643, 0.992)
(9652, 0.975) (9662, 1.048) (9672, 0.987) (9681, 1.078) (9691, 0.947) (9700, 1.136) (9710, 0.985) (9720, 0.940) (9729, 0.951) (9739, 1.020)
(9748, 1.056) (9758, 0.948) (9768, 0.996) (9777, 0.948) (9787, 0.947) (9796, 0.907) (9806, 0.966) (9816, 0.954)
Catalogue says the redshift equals 1.942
